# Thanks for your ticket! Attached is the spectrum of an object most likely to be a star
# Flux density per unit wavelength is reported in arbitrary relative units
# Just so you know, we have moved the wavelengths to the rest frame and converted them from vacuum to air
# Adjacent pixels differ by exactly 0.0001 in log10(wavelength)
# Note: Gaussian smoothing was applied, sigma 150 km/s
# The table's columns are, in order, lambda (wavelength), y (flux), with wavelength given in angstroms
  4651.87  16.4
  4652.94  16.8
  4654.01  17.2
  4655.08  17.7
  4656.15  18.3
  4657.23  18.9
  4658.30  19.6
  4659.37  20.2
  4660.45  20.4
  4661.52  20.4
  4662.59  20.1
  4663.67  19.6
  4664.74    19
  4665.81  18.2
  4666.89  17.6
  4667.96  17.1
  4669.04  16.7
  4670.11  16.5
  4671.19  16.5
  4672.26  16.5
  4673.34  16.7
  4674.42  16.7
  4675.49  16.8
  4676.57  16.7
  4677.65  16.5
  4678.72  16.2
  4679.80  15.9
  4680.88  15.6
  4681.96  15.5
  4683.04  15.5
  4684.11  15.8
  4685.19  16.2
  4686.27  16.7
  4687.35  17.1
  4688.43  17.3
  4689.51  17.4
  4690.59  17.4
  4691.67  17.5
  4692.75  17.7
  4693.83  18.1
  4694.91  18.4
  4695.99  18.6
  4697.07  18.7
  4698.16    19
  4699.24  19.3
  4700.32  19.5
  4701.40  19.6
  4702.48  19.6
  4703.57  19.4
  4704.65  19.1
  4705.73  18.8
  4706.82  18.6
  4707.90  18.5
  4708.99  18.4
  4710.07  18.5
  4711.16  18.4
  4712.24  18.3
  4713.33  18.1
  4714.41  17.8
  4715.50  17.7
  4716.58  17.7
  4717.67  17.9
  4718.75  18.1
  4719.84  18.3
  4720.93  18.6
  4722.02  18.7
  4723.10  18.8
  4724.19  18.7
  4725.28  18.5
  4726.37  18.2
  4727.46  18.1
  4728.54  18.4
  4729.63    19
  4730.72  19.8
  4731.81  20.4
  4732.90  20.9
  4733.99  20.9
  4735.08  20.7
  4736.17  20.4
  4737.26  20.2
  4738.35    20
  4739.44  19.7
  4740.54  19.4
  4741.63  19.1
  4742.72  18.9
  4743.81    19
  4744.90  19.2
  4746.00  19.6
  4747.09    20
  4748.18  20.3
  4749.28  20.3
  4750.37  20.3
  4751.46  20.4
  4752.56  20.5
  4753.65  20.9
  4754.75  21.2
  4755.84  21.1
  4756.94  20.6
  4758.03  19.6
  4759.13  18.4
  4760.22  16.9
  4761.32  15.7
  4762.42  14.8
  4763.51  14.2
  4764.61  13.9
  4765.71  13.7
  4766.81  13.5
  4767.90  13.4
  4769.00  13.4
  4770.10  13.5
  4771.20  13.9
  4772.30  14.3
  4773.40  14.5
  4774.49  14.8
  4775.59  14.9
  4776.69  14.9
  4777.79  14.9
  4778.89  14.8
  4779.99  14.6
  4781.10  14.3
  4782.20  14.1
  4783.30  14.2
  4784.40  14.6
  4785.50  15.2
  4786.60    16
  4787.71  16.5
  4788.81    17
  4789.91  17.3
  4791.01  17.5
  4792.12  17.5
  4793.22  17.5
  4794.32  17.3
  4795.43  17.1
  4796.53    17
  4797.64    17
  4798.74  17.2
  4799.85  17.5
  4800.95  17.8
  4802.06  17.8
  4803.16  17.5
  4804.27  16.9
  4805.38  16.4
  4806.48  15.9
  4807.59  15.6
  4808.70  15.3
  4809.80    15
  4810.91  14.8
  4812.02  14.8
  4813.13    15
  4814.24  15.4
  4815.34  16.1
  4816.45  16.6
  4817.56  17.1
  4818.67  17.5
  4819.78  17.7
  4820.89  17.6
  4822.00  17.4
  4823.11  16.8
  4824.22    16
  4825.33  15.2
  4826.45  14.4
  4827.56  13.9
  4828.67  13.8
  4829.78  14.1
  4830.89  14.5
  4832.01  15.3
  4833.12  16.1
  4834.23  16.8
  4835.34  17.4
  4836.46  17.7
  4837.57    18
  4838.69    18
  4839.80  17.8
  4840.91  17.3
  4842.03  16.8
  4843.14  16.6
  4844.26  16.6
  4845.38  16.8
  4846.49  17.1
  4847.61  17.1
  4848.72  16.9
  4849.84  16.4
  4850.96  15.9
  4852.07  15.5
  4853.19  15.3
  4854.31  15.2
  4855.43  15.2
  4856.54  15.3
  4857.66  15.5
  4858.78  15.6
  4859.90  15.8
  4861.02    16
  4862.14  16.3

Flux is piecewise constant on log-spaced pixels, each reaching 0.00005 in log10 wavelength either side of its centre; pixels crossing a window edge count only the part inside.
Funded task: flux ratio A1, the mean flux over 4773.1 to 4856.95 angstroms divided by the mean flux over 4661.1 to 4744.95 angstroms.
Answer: 0.88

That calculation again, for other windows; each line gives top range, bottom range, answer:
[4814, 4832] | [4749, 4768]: 0.89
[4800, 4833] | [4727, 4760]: 0.80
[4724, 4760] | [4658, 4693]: 1.14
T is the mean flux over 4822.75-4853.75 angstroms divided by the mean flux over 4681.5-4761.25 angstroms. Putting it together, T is 0.86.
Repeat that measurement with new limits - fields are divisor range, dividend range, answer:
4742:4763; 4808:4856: 0.84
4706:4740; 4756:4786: 0.80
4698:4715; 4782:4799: 0.88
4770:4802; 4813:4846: 1.03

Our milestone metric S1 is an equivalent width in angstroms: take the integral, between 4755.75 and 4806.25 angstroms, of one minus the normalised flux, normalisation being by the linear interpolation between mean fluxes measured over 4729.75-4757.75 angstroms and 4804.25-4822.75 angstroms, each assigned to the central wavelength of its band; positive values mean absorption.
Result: 5.6 angstroms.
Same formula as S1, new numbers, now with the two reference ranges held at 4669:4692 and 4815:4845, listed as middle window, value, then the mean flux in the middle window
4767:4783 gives 2.1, 14.3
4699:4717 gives -2.4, 18.7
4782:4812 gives 0.0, 16.4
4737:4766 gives -4.2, 18.8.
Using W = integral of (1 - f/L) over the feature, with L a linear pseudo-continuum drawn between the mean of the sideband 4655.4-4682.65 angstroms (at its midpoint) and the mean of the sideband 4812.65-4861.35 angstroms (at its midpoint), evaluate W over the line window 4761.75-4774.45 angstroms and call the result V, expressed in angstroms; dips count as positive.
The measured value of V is 2.1 angstroms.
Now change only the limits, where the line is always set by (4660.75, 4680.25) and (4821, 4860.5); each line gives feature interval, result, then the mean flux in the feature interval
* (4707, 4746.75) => -4.54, 19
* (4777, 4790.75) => 1.03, 15.3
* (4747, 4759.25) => -2.59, 20.4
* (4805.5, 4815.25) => 0.63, 15.3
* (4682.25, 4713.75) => -1.55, 18.1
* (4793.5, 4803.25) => -0.52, 17.4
